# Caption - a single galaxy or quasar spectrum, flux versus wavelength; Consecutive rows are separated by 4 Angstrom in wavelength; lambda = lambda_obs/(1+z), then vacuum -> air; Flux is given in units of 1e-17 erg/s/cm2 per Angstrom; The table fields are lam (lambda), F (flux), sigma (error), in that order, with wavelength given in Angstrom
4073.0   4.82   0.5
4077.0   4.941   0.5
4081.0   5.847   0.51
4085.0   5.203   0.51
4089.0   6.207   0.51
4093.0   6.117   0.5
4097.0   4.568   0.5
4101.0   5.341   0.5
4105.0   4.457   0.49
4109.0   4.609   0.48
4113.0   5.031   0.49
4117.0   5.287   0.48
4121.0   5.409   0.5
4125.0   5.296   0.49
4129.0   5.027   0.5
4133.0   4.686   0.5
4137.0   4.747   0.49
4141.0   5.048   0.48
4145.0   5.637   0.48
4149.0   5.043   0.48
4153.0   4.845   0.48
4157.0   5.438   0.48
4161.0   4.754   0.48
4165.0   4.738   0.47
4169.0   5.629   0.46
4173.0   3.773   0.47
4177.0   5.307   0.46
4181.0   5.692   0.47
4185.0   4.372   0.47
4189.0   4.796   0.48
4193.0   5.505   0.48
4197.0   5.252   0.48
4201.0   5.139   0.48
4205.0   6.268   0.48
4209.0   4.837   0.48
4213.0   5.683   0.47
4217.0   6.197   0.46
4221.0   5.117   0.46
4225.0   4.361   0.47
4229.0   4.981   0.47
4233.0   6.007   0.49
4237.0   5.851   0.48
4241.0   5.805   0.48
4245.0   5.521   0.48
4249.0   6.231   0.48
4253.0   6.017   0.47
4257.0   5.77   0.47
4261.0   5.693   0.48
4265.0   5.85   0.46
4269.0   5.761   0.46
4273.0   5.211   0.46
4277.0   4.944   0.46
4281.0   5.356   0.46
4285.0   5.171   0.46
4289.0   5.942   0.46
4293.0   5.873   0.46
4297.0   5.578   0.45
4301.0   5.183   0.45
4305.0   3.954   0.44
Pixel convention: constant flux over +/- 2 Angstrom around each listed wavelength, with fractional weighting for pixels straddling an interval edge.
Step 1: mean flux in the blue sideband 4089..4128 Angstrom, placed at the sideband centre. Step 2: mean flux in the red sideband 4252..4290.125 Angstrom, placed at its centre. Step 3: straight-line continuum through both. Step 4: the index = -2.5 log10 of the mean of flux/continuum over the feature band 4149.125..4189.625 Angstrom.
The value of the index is 0.08 mag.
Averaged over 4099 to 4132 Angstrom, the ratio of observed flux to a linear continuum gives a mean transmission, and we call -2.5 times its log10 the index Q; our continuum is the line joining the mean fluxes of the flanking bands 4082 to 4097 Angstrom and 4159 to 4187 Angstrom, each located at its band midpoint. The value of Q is 0.08 mag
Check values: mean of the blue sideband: 5.67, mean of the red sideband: 4.9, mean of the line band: 5.05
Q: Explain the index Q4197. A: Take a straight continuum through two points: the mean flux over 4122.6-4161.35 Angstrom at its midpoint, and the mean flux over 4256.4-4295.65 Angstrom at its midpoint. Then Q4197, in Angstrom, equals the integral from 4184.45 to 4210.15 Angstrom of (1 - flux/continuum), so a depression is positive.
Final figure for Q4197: 0.2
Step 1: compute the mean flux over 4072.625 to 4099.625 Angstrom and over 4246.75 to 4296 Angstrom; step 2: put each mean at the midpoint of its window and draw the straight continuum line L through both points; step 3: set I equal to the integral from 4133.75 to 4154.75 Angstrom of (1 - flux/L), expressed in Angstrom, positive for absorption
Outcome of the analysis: 1.71 Angstrom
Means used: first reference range 5.42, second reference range 5.65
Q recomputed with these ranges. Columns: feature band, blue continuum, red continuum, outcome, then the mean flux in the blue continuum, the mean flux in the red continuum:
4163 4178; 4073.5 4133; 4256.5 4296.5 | 0.11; 5.21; 5.55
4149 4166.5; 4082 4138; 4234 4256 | 0.10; 5.16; 5.89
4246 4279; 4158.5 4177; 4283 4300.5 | -0.05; 4.81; 5.6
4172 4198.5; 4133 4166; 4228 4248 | 0.06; 5.02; 5.7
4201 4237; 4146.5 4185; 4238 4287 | -0.02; 5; 5.62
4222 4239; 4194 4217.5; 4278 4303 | 0.04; 5.52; 5.49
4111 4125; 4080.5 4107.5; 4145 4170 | 0.00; 5.35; 5.1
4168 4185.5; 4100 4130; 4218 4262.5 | 0.07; 5.05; 5.59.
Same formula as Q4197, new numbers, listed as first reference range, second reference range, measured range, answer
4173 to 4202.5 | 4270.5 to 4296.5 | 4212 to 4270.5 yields -4.29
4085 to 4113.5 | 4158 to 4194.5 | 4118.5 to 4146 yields -0.05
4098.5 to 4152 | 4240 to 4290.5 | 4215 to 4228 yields 0.57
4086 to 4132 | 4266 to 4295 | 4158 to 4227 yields 2.47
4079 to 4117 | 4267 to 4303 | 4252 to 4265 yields -0.95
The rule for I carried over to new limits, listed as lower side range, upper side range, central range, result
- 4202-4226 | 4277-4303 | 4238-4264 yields -1.8 Angstrom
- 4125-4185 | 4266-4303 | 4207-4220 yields -0.8 Angstrom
